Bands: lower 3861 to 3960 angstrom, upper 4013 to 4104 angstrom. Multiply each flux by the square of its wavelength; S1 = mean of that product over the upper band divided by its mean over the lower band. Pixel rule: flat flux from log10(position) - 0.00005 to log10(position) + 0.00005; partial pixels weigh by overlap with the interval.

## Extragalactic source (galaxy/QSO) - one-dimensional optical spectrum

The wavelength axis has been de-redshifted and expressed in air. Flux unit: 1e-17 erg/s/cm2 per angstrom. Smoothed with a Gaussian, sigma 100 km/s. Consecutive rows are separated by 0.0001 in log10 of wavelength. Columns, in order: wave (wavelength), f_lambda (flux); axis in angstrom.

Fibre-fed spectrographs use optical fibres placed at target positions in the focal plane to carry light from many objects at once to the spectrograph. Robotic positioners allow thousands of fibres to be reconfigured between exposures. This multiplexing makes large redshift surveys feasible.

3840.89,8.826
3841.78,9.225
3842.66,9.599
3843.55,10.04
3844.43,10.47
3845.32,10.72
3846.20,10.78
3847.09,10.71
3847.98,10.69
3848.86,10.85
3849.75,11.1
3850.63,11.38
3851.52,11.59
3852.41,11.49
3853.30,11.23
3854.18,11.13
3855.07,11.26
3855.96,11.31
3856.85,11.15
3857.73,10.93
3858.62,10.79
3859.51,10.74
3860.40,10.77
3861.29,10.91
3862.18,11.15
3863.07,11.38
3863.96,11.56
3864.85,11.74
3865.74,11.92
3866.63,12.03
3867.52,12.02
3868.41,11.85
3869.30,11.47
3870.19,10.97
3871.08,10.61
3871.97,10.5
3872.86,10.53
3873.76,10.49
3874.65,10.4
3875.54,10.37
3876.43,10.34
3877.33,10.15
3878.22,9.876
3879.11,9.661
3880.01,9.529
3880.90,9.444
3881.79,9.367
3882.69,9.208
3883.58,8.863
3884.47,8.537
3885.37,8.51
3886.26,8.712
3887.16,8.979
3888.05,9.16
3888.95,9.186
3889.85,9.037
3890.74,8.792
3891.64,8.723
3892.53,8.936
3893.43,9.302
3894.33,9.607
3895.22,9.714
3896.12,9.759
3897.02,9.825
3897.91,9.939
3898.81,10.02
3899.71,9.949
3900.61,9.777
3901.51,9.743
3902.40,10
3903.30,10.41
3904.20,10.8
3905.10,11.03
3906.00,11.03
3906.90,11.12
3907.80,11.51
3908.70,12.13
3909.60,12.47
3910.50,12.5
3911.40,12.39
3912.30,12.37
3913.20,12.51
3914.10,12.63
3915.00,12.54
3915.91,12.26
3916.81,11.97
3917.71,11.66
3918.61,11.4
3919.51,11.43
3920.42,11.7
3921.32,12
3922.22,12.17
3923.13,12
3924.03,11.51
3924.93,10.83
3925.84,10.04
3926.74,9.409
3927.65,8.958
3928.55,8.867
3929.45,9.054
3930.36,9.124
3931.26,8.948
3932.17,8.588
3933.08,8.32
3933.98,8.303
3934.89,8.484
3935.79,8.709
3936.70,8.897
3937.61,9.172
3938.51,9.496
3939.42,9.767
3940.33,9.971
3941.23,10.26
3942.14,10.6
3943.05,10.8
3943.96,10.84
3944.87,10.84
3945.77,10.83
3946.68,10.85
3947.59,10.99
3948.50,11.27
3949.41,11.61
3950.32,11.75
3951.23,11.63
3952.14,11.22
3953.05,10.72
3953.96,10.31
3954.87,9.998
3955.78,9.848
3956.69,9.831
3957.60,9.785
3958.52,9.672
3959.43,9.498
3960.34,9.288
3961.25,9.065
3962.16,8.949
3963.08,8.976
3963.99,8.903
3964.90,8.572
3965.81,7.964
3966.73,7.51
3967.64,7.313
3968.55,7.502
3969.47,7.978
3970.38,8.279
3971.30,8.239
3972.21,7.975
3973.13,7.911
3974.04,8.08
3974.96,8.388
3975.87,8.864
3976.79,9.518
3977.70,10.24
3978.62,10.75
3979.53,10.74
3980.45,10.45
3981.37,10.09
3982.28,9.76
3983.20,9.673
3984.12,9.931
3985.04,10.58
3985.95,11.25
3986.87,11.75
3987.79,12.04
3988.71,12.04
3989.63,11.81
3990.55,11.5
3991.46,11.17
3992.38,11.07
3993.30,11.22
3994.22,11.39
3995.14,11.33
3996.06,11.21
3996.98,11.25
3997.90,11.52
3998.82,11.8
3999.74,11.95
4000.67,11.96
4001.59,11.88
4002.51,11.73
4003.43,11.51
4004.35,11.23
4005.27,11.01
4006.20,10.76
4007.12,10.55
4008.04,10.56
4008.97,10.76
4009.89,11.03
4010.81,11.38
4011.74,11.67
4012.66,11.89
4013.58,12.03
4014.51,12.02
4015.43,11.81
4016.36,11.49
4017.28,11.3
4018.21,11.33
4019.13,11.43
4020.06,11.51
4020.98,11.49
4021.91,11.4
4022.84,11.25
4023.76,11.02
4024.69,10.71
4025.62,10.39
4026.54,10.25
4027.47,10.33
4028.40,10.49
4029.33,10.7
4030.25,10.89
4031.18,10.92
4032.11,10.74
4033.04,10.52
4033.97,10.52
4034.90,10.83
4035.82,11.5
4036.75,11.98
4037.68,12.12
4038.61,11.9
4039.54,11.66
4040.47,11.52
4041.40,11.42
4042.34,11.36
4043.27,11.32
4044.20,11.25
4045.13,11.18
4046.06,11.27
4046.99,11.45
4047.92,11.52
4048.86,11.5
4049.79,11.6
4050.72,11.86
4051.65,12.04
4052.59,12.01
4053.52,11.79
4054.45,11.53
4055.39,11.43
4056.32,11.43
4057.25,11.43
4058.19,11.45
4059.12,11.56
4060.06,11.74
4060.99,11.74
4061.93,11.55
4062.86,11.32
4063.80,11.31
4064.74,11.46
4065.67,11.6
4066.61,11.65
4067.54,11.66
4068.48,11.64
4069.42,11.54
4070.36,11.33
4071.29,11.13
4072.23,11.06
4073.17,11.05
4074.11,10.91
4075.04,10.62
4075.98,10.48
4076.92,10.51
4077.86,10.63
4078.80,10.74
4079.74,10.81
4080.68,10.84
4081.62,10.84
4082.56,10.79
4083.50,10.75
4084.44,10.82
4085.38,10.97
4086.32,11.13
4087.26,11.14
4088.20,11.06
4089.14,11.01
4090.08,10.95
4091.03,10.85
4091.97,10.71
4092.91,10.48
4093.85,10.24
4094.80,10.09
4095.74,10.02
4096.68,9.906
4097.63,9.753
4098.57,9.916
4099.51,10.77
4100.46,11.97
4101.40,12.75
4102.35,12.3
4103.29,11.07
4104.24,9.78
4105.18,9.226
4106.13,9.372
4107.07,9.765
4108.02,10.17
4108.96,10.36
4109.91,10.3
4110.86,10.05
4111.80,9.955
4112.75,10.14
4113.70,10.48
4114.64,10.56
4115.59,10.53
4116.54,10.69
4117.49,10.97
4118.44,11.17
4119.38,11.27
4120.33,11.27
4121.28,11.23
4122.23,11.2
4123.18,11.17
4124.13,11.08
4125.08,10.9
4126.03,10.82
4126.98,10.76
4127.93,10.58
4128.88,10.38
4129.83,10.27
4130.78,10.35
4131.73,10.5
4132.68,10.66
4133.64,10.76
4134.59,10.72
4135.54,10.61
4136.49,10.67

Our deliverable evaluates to 1.16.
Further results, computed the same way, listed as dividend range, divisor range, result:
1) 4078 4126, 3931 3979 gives 1.21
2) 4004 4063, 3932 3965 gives 1.19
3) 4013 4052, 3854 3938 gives 1.16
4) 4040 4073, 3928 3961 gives 1.22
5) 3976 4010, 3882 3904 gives 1.24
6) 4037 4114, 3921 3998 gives 1.17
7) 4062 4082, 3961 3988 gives 1.26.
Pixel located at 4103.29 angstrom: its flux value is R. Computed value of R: 11.07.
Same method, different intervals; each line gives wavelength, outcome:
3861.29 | 10.91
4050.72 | 11.86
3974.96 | 8.388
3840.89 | 8.826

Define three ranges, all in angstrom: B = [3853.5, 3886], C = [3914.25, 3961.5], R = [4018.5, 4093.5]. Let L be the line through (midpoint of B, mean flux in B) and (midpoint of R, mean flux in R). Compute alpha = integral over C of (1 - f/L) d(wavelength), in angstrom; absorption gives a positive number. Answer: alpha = 2.02 angstrom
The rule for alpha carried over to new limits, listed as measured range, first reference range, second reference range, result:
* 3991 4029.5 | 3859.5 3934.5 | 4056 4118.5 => -2.1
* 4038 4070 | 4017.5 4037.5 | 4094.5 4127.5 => -2.0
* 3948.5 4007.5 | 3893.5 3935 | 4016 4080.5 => 4.1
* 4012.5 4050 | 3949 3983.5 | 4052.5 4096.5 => -3.1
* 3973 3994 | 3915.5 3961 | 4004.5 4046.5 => 0.6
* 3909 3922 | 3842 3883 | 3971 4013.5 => -1.6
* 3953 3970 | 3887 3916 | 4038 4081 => 2.9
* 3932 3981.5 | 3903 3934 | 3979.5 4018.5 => 7.1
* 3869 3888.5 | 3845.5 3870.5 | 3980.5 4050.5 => 2.5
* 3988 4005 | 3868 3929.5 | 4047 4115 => -1.3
